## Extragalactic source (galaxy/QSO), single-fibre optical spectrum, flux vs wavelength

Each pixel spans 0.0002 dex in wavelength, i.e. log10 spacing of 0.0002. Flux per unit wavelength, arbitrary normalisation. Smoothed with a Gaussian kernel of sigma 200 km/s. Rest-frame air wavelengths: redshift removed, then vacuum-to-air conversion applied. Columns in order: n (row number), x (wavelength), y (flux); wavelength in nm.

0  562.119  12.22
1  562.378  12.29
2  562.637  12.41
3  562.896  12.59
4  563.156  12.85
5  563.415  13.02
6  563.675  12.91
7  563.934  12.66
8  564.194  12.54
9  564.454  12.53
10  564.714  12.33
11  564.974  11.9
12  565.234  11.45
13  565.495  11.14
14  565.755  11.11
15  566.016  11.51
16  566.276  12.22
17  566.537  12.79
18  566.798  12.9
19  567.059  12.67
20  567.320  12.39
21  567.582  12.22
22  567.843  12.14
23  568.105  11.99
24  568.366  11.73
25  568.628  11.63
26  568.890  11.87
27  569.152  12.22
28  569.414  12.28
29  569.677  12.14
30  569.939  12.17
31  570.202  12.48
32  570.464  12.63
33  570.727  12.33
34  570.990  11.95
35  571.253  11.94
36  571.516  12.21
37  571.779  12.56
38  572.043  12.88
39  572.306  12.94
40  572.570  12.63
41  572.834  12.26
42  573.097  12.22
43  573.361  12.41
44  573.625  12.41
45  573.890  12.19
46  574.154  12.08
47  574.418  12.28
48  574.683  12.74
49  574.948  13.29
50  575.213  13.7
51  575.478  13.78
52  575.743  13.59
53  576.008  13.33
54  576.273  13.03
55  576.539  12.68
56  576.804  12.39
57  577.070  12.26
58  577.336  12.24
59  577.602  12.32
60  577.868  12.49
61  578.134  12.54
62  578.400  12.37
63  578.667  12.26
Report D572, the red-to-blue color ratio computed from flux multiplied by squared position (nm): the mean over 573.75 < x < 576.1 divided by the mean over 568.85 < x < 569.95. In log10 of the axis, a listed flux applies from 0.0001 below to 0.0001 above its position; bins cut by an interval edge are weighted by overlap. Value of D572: 1.1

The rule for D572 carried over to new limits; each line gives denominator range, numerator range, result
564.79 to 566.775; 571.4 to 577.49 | 1.11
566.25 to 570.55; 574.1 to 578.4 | 1.07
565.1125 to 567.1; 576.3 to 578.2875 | 1.08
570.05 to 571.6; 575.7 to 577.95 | 1.06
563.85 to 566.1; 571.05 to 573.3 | 1.07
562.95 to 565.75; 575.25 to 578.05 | 1.09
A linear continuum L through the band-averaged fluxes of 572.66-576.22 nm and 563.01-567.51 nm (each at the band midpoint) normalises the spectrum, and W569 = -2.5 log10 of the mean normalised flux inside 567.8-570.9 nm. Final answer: 0.03 mag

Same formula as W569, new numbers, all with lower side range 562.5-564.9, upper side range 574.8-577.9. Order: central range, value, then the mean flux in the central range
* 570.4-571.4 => 0.05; 12.2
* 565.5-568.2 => 0.05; 12.1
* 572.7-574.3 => 0.05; 12.3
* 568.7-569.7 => 0.06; 12.1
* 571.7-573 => 0.02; 12.6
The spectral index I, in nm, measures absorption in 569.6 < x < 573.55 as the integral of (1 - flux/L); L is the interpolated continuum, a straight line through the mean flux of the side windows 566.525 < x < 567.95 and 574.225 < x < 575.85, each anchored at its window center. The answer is 0.15 nm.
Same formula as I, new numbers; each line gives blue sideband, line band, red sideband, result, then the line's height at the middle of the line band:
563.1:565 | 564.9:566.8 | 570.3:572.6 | 0.12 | 12.6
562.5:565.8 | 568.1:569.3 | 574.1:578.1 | 0.06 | 12.5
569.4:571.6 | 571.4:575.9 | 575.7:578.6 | -0.11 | 12.4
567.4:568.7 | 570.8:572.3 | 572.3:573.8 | -0.01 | 12.3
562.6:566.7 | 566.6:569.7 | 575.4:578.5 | 0.05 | 12.4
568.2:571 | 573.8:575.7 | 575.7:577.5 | -0.05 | 12.6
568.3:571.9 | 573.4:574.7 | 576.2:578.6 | 0.00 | 12.3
